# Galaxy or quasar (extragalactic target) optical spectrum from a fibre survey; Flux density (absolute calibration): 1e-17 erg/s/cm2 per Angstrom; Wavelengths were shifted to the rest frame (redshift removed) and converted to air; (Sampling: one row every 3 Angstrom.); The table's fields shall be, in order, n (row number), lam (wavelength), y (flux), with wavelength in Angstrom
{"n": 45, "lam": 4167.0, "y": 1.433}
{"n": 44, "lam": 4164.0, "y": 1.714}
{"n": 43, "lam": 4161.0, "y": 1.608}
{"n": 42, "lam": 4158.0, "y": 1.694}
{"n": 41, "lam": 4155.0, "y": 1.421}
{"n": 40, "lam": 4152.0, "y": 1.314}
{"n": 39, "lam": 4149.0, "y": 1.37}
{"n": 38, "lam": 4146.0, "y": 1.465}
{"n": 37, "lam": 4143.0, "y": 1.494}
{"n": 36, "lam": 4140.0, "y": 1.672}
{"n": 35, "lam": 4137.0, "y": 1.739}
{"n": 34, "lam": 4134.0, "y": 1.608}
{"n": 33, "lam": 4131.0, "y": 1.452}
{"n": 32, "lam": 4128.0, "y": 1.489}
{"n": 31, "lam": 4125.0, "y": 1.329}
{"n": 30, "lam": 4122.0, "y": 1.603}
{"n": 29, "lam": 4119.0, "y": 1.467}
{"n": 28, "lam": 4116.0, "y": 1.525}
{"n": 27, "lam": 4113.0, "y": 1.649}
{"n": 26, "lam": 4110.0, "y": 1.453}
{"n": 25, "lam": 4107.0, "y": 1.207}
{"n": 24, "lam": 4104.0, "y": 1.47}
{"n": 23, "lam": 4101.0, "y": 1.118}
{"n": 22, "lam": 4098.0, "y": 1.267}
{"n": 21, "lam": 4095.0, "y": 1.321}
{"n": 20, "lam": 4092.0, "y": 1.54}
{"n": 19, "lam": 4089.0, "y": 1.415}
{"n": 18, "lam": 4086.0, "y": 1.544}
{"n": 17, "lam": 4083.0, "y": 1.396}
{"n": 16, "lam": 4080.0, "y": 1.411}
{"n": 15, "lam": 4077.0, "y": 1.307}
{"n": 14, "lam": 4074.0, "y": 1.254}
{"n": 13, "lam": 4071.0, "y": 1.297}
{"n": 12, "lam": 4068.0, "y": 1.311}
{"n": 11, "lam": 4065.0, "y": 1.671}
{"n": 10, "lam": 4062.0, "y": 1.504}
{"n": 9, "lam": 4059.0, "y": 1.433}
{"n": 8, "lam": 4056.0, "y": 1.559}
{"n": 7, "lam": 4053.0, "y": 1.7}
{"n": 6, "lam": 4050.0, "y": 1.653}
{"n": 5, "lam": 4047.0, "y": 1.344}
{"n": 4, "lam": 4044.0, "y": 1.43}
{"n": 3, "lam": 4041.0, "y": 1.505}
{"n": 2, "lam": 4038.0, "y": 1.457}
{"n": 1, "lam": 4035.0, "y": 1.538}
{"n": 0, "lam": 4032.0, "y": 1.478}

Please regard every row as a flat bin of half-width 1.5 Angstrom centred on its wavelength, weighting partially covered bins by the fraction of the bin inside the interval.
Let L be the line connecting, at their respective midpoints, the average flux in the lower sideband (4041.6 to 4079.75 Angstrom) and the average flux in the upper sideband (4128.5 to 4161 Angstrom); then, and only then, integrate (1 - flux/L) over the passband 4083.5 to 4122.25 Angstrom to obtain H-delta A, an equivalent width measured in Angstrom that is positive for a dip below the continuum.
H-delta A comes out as 1.77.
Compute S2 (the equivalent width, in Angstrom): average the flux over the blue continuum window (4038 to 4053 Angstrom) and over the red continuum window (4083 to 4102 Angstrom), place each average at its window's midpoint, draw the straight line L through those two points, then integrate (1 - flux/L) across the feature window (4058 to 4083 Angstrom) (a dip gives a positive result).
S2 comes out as 0.7 Angstrom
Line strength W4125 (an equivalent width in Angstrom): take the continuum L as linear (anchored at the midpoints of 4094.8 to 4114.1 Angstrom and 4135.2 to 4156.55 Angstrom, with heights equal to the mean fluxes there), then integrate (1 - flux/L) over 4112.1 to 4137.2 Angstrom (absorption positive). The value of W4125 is -1.8 Angstrom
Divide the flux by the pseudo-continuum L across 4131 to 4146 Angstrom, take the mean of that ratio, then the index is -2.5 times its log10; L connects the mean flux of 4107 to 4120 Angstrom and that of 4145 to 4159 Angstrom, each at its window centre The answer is -0.10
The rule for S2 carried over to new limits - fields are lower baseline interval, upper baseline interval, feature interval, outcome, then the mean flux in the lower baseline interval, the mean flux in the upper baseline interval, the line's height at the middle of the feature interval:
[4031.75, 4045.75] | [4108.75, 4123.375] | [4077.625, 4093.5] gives 0.7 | 1.48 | 1.54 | 1.52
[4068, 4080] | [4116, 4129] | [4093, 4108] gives 1.2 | 1.3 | 1.48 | 1.4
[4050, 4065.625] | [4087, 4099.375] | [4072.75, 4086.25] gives 0.9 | 1.58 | 1.39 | 1.46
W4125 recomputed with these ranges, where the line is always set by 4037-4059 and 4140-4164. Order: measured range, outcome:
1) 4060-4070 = 0.22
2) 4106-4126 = 0.52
